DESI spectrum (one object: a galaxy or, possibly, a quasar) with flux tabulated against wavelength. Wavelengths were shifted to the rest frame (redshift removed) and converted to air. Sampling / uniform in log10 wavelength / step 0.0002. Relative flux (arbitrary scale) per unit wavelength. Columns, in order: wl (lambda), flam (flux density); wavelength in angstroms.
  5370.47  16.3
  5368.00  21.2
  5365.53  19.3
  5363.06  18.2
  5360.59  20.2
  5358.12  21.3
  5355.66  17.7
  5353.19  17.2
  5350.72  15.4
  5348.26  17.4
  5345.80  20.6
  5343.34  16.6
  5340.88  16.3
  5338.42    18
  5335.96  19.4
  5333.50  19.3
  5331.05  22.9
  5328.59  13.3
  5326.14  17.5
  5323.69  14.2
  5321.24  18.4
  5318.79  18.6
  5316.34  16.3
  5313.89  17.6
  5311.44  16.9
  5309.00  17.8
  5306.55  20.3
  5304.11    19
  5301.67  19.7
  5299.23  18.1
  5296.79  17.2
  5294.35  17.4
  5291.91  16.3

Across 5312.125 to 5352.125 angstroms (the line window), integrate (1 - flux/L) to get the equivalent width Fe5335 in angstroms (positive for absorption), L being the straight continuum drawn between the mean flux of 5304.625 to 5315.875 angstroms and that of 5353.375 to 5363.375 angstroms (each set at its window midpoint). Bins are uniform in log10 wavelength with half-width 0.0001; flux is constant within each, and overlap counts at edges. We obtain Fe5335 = 2.1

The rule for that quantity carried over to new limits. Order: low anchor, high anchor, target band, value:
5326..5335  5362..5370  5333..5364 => 1.0 angstroms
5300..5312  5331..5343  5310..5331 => 2.0 angstroms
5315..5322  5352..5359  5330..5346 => -0.6 angstroms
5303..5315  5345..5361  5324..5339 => 0.2 angstroms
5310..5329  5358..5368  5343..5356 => 0.9 angstroms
